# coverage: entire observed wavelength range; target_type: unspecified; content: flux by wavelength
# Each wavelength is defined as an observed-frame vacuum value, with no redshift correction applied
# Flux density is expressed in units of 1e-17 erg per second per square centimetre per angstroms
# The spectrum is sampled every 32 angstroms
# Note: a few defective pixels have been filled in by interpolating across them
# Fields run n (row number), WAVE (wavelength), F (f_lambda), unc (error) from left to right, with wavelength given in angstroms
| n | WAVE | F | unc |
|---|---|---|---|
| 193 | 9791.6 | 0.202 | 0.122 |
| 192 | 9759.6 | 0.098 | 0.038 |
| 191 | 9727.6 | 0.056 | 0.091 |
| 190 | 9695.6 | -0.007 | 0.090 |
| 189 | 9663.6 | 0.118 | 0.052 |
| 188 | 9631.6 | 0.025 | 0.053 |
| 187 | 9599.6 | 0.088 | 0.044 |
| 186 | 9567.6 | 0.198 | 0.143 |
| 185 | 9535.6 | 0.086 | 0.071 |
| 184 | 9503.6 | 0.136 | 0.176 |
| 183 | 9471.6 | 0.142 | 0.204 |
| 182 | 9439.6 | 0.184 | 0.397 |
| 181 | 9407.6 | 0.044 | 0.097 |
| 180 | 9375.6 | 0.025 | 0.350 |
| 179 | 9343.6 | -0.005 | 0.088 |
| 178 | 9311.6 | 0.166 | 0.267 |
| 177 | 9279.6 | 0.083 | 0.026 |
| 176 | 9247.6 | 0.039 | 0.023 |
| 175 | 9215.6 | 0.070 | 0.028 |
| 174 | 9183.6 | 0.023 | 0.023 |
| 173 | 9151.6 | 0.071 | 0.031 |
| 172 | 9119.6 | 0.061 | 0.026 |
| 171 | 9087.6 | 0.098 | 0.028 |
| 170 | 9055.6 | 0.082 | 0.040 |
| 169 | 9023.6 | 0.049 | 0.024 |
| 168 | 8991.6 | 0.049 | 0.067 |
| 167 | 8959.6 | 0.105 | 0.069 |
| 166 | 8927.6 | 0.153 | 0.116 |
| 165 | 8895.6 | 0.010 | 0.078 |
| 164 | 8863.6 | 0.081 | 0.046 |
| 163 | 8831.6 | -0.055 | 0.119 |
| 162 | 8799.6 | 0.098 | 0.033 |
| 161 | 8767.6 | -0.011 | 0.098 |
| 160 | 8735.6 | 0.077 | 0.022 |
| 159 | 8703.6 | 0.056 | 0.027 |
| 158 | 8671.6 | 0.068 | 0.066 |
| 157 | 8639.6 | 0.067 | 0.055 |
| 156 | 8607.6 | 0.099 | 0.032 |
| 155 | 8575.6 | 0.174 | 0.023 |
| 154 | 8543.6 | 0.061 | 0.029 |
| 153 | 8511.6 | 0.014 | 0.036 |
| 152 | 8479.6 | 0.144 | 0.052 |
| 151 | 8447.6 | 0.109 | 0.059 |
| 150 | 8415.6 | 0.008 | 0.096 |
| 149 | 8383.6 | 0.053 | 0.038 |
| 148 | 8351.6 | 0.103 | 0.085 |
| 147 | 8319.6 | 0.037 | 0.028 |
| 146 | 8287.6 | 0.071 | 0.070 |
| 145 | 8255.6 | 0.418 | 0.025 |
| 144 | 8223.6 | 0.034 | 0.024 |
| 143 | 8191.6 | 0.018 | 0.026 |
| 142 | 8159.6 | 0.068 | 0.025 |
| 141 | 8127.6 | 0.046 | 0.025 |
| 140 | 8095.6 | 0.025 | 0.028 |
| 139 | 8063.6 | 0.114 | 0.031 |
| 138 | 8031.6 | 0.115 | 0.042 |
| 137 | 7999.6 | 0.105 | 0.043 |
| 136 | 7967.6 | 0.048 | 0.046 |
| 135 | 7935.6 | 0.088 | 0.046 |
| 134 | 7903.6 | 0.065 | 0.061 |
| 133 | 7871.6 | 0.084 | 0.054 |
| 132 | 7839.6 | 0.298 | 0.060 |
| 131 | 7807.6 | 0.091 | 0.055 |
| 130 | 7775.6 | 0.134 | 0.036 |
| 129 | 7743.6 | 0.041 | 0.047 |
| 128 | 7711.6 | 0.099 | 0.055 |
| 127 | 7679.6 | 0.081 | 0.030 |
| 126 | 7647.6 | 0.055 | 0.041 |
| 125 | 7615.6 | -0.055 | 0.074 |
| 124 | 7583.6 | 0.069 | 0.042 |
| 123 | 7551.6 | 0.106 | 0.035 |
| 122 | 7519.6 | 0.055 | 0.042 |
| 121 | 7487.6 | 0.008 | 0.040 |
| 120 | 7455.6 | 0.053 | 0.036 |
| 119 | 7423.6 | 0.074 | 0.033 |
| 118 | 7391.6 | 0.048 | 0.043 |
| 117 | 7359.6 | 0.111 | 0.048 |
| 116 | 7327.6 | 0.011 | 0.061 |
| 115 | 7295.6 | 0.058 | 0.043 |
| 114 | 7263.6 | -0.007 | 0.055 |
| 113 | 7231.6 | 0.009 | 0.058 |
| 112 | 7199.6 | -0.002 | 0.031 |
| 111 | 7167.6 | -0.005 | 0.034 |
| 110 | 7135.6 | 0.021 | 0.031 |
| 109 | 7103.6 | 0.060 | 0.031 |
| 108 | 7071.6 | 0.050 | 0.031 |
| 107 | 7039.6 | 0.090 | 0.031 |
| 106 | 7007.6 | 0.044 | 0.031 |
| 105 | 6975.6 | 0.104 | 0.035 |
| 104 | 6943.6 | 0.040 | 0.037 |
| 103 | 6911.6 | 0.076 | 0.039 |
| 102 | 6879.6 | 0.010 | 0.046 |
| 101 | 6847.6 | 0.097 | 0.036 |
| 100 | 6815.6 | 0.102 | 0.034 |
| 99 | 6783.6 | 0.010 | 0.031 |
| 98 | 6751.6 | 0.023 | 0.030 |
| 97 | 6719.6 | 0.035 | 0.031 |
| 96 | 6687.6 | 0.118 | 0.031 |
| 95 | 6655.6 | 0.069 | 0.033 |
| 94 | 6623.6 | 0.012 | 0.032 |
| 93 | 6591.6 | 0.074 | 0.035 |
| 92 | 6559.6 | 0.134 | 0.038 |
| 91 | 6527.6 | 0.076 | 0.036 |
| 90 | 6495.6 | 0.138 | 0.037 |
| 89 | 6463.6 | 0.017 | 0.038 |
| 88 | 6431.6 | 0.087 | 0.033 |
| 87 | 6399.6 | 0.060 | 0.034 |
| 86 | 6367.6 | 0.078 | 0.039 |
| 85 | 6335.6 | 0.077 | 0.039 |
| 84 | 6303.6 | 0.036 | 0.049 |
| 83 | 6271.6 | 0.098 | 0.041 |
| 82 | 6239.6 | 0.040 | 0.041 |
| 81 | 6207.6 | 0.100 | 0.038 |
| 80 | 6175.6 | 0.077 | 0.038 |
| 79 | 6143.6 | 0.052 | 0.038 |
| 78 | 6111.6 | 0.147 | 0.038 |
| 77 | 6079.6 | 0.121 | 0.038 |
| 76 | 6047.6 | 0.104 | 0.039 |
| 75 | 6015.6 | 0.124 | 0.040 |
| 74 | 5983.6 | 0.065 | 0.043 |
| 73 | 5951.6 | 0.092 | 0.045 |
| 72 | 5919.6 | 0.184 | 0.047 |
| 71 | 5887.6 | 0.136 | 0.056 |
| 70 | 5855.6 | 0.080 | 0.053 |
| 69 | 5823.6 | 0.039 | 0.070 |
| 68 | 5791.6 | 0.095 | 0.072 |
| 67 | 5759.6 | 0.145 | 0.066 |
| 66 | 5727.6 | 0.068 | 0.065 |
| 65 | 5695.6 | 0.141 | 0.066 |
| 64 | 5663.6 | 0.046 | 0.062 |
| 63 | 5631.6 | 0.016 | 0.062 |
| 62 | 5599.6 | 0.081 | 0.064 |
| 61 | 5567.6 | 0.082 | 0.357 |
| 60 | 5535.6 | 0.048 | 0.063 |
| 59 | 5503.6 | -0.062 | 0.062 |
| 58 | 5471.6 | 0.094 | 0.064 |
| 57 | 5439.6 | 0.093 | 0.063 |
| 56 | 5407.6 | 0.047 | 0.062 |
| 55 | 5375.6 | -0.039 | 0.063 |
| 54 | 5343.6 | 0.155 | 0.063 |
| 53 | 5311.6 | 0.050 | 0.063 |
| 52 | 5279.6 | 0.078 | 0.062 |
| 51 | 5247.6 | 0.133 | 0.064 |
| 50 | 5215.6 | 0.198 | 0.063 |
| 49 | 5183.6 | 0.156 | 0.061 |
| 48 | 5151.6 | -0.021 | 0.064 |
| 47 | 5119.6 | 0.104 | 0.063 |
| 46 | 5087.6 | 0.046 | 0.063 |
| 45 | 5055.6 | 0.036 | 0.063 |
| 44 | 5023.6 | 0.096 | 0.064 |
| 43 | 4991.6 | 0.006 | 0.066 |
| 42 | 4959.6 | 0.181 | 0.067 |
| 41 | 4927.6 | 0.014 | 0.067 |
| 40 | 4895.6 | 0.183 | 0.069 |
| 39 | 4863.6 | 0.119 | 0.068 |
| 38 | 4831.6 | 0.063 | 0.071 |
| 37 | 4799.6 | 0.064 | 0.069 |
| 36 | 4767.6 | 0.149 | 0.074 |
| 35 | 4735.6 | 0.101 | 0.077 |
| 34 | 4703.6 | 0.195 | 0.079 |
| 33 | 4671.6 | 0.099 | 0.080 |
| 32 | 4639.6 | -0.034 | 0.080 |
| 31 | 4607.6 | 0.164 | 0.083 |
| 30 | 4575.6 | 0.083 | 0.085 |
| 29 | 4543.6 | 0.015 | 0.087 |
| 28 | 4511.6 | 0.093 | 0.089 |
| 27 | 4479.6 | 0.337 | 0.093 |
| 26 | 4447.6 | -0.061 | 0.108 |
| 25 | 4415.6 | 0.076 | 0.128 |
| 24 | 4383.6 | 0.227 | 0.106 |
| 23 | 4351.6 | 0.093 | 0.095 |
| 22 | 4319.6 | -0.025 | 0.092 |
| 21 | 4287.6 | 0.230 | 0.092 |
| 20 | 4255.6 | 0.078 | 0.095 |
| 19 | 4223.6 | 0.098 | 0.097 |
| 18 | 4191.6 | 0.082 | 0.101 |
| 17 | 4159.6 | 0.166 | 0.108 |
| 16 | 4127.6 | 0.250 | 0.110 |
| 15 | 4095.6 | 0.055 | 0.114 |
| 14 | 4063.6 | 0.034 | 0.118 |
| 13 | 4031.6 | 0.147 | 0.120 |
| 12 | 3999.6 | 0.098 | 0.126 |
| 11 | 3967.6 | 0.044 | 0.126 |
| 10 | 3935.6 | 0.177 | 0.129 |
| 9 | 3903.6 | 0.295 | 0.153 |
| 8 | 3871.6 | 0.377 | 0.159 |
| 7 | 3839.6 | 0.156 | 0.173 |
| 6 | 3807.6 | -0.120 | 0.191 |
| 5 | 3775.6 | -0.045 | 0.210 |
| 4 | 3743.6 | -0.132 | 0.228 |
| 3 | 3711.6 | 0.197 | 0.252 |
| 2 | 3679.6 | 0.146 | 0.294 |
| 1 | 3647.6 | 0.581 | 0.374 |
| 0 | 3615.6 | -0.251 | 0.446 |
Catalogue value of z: 1.21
